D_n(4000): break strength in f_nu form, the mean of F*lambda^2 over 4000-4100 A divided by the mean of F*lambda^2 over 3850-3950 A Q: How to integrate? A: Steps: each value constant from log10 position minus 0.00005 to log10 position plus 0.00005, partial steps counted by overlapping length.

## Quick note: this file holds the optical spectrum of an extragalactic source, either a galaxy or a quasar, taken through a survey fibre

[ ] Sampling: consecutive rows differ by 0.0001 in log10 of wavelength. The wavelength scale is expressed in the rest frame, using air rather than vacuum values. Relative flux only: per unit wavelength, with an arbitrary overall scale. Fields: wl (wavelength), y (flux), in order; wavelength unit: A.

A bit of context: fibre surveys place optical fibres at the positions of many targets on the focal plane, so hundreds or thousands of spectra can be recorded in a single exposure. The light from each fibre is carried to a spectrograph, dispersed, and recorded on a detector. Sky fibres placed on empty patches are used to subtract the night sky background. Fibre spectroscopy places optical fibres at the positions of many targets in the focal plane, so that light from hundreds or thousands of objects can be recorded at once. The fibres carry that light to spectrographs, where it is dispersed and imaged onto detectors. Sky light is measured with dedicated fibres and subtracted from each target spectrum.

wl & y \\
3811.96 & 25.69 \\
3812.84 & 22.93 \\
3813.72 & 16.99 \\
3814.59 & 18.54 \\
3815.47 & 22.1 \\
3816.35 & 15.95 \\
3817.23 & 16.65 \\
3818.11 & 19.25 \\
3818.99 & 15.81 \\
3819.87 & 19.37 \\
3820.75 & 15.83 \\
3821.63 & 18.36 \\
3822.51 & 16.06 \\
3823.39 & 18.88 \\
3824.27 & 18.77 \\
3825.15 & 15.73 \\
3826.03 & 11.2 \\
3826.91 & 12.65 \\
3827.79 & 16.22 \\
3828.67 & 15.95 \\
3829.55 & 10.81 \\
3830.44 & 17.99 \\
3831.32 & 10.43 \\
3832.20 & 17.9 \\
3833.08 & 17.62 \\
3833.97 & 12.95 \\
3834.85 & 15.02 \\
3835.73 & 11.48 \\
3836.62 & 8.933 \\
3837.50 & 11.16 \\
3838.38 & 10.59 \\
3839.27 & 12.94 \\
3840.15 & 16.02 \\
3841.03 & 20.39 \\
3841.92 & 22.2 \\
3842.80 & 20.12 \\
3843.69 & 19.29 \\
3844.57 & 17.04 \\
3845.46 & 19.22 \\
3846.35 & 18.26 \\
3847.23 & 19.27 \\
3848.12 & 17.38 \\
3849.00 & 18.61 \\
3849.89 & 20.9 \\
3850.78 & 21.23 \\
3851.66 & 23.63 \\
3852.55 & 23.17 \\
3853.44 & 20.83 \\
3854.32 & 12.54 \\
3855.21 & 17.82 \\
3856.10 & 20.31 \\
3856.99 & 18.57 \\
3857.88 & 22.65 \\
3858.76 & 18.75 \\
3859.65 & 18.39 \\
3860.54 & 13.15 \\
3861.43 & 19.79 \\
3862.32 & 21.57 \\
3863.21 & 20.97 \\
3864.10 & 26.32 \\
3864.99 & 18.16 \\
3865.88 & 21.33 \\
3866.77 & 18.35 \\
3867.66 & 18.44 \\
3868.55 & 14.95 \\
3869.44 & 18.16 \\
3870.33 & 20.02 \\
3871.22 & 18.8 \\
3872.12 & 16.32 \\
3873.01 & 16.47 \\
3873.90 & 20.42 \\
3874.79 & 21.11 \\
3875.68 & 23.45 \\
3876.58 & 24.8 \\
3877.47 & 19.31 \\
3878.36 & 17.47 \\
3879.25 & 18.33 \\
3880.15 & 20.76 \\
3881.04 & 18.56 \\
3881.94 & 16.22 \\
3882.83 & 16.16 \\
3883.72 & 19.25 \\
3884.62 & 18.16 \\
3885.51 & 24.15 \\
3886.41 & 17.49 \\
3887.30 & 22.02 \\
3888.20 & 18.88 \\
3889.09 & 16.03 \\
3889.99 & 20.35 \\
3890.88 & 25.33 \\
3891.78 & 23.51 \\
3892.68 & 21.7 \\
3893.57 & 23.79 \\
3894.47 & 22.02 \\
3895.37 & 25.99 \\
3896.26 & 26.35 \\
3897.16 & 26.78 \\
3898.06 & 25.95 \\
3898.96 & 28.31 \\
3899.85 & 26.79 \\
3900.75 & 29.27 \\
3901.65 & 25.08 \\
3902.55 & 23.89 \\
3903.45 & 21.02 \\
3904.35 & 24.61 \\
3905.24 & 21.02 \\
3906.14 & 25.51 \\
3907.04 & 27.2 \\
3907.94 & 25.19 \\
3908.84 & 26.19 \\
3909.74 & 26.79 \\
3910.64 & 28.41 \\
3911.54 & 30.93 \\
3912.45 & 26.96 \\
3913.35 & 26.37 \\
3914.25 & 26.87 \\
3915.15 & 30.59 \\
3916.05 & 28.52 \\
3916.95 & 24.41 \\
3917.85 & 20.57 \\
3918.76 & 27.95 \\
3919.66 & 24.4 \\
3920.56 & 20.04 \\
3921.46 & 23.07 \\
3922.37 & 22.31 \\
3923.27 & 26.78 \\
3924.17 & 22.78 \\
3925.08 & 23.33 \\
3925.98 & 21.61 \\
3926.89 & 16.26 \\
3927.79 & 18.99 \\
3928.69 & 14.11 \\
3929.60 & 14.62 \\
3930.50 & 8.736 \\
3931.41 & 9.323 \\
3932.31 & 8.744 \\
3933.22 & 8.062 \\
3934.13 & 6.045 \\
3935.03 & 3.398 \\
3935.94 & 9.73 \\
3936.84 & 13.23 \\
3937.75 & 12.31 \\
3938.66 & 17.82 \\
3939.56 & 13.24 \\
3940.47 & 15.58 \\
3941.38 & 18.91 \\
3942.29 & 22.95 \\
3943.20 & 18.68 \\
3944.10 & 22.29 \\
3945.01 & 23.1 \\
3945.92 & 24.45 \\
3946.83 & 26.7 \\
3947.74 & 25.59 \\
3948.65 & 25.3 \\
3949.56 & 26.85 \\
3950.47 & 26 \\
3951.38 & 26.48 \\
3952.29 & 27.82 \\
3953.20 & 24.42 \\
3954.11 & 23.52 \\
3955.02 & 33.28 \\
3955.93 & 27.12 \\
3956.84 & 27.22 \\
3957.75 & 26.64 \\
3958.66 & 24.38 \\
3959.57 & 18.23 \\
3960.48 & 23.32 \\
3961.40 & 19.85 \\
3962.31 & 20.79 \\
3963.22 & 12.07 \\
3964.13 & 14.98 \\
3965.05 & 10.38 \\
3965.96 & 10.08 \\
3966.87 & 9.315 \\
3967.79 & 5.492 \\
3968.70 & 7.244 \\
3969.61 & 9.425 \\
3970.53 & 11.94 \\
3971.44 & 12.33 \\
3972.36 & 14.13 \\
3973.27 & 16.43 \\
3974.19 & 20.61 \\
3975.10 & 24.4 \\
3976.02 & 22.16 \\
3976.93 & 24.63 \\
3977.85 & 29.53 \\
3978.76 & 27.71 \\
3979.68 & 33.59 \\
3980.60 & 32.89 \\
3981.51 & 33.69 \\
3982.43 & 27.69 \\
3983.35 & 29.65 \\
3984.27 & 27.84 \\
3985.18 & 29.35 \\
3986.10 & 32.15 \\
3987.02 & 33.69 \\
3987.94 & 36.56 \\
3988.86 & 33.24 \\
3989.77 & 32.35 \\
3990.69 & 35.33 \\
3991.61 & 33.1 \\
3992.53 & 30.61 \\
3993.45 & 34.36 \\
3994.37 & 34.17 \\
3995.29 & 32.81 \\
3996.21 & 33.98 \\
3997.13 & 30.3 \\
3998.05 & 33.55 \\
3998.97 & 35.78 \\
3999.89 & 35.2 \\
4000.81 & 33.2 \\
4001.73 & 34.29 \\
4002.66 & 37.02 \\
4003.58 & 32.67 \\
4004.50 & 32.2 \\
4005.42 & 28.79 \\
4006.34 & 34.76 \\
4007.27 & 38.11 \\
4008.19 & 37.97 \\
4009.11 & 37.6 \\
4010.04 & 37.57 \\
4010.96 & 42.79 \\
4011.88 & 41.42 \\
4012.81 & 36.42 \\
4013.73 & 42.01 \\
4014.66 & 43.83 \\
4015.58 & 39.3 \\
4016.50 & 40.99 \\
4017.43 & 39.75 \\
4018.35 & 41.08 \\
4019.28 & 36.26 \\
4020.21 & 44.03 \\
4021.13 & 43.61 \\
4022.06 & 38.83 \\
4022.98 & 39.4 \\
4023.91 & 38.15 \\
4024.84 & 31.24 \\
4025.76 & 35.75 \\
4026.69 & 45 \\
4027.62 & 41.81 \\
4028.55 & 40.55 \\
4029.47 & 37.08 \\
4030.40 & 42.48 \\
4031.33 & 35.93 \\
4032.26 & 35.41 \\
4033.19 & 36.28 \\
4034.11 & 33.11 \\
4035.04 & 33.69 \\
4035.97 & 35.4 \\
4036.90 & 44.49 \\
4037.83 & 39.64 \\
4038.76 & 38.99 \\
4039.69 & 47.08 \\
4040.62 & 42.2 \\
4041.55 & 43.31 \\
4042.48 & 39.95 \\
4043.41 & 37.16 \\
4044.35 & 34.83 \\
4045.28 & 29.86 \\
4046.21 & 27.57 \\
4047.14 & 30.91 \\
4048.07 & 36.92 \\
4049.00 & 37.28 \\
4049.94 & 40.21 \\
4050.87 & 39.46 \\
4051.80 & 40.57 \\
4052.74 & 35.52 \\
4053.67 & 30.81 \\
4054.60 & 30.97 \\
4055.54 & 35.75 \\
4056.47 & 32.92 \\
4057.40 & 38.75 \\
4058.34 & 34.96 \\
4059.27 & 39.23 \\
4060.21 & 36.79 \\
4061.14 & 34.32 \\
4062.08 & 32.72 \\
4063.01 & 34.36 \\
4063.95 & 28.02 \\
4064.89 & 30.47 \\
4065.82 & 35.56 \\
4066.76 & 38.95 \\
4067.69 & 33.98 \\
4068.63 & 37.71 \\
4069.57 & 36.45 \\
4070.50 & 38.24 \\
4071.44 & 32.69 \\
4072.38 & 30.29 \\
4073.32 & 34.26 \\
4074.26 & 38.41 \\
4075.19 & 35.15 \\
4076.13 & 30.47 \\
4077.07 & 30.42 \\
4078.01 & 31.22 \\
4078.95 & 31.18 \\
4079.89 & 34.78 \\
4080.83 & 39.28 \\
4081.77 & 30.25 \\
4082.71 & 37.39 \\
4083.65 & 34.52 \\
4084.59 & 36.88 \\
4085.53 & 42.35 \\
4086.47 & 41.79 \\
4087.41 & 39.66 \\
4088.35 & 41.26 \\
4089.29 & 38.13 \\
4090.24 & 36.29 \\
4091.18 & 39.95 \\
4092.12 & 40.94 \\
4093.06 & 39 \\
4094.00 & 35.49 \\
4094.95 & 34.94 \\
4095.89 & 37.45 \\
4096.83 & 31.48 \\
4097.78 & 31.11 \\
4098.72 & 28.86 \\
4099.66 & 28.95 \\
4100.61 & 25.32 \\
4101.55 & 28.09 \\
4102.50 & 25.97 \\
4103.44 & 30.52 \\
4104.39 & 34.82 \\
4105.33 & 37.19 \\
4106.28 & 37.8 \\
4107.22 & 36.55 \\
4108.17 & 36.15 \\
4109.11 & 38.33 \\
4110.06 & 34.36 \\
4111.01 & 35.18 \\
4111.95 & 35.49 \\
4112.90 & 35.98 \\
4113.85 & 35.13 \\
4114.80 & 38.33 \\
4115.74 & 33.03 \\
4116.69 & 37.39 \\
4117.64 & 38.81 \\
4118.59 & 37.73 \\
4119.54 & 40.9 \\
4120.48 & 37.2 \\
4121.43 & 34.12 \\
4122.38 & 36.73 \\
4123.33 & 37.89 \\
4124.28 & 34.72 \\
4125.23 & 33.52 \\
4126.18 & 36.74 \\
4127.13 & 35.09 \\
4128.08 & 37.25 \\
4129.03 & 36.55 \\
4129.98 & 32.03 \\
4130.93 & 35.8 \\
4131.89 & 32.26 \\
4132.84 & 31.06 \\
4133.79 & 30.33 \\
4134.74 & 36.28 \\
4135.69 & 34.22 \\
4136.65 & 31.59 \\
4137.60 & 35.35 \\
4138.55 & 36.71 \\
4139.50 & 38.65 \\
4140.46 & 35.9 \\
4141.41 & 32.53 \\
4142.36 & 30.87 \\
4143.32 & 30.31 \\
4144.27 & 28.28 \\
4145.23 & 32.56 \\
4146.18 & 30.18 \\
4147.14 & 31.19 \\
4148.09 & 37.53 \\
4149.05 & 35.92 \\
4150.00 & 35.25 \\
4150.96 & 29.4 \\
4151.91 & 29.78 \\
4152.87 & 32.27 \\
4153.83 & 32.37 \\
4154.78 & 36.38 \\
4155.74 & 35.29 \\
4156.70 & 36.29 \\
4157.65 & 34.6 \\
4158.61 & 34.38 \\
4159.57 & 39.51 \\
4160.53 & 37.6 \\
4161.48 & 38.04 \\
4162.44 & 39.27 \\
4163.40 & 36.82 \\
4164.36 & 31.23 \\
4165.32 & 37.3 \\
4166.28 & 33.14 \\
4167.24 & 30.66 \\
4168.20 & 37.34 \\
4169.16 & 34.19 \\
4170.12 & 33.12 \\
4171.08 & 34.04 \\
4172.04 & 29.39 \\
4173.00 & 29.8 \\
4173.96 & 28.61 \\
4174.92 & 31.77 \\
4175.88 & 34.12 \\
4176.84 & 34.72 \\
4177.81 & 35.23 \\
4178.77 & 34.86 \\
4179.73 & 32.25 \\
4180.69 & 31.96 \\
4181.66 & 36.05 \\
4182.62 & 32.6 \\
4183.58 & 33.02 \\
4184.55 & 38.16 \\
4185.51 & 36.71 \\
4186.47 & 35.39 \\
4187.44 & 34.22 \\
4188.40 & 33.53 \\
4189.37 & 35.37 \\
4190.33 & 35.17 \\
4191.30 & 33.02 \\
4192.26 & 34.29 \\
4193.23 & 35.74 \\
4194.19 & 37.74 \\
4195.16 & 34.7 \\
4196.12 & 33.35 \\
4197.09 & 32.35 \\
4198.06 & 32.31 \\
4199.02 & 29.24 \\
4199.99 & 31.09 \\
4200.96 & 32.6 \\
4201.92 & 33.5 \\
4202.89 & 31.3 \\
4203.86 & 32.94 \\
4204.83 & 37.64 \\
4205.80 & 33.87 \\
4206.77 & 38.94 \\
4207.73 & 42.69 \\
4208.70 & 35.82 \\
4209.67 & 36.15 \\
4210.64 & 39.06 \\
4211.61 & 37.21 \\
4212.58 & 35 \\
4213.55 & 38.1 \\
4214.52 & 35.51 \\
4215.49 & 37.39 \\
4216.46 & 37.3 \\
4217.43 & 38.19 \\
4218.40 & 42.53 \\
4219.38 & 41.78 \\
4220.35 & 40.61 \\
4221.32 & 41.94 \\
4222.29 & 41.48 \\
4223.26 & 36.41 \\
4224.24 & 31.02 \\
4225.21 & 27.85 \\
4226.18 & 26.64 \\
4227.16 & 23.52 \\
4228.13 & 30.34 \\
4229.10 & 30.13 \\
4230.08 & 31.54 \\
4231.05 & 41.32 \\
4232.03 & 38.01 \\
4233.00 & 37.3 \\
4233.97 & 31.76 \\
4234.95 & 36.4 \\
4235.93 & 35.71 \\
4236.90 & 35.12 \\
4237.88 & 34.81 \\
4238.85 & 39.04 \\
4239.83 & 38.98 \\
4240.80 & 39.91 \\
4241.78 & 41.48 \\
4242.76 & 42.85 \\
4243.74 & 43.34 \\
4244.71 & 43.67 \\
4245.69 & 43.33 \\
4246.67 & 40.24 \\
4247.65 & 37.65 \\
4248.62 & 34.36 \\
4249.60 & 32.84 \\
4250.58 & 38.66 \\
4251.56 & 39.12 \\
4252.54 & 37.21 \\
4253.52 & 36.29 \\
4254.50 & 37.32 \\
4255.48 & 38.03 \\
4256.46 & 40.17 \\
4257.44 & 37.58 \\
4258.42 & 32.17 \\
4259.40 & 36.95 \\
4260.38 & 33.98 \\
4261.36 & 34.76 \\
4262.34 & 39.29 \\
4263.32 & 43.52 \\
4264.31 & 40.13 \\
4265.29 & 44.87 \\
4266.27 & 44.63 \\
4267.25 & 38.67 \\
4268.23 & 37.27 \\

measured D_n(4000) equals 1.90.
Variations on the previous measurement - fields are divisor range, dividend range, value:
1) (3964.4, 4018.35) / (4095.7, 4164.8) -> 1.24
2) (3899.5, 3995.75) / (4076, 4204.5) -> 1.67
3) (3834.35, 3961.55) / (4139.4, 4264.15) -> 1.99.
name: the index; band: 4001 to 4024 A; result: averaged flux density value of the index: 38.3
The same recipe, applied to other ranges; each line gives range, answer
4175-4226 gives 35.4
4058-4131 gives 35.2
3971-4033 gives 34.1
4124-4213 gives 34.2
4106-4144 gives 35.3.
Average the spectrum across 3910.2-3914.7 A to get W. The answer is 27.9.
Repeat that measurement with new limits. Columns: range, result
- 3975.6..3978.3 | 25.5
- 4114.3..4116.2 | 35.8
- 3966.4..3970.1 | 7.91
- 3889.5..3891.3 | 22.7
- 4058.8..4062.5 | 35.8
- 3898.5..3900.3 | 27.6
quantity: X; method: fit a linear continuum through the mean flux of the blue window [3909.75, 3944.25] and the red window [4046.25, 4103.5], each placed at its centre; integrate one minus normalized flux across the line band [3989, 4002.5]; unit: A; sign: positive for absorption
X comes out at -3.6 A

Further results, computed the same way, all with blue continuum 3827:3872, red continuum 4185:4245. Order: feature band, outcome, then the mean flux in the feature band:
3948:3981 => 3.54 A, 20.9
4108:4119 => -1.97 A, 36.3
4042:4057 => -4.05 A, 35.1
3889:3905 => -3.48 A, 24.4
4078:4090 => -3.14 A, 37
